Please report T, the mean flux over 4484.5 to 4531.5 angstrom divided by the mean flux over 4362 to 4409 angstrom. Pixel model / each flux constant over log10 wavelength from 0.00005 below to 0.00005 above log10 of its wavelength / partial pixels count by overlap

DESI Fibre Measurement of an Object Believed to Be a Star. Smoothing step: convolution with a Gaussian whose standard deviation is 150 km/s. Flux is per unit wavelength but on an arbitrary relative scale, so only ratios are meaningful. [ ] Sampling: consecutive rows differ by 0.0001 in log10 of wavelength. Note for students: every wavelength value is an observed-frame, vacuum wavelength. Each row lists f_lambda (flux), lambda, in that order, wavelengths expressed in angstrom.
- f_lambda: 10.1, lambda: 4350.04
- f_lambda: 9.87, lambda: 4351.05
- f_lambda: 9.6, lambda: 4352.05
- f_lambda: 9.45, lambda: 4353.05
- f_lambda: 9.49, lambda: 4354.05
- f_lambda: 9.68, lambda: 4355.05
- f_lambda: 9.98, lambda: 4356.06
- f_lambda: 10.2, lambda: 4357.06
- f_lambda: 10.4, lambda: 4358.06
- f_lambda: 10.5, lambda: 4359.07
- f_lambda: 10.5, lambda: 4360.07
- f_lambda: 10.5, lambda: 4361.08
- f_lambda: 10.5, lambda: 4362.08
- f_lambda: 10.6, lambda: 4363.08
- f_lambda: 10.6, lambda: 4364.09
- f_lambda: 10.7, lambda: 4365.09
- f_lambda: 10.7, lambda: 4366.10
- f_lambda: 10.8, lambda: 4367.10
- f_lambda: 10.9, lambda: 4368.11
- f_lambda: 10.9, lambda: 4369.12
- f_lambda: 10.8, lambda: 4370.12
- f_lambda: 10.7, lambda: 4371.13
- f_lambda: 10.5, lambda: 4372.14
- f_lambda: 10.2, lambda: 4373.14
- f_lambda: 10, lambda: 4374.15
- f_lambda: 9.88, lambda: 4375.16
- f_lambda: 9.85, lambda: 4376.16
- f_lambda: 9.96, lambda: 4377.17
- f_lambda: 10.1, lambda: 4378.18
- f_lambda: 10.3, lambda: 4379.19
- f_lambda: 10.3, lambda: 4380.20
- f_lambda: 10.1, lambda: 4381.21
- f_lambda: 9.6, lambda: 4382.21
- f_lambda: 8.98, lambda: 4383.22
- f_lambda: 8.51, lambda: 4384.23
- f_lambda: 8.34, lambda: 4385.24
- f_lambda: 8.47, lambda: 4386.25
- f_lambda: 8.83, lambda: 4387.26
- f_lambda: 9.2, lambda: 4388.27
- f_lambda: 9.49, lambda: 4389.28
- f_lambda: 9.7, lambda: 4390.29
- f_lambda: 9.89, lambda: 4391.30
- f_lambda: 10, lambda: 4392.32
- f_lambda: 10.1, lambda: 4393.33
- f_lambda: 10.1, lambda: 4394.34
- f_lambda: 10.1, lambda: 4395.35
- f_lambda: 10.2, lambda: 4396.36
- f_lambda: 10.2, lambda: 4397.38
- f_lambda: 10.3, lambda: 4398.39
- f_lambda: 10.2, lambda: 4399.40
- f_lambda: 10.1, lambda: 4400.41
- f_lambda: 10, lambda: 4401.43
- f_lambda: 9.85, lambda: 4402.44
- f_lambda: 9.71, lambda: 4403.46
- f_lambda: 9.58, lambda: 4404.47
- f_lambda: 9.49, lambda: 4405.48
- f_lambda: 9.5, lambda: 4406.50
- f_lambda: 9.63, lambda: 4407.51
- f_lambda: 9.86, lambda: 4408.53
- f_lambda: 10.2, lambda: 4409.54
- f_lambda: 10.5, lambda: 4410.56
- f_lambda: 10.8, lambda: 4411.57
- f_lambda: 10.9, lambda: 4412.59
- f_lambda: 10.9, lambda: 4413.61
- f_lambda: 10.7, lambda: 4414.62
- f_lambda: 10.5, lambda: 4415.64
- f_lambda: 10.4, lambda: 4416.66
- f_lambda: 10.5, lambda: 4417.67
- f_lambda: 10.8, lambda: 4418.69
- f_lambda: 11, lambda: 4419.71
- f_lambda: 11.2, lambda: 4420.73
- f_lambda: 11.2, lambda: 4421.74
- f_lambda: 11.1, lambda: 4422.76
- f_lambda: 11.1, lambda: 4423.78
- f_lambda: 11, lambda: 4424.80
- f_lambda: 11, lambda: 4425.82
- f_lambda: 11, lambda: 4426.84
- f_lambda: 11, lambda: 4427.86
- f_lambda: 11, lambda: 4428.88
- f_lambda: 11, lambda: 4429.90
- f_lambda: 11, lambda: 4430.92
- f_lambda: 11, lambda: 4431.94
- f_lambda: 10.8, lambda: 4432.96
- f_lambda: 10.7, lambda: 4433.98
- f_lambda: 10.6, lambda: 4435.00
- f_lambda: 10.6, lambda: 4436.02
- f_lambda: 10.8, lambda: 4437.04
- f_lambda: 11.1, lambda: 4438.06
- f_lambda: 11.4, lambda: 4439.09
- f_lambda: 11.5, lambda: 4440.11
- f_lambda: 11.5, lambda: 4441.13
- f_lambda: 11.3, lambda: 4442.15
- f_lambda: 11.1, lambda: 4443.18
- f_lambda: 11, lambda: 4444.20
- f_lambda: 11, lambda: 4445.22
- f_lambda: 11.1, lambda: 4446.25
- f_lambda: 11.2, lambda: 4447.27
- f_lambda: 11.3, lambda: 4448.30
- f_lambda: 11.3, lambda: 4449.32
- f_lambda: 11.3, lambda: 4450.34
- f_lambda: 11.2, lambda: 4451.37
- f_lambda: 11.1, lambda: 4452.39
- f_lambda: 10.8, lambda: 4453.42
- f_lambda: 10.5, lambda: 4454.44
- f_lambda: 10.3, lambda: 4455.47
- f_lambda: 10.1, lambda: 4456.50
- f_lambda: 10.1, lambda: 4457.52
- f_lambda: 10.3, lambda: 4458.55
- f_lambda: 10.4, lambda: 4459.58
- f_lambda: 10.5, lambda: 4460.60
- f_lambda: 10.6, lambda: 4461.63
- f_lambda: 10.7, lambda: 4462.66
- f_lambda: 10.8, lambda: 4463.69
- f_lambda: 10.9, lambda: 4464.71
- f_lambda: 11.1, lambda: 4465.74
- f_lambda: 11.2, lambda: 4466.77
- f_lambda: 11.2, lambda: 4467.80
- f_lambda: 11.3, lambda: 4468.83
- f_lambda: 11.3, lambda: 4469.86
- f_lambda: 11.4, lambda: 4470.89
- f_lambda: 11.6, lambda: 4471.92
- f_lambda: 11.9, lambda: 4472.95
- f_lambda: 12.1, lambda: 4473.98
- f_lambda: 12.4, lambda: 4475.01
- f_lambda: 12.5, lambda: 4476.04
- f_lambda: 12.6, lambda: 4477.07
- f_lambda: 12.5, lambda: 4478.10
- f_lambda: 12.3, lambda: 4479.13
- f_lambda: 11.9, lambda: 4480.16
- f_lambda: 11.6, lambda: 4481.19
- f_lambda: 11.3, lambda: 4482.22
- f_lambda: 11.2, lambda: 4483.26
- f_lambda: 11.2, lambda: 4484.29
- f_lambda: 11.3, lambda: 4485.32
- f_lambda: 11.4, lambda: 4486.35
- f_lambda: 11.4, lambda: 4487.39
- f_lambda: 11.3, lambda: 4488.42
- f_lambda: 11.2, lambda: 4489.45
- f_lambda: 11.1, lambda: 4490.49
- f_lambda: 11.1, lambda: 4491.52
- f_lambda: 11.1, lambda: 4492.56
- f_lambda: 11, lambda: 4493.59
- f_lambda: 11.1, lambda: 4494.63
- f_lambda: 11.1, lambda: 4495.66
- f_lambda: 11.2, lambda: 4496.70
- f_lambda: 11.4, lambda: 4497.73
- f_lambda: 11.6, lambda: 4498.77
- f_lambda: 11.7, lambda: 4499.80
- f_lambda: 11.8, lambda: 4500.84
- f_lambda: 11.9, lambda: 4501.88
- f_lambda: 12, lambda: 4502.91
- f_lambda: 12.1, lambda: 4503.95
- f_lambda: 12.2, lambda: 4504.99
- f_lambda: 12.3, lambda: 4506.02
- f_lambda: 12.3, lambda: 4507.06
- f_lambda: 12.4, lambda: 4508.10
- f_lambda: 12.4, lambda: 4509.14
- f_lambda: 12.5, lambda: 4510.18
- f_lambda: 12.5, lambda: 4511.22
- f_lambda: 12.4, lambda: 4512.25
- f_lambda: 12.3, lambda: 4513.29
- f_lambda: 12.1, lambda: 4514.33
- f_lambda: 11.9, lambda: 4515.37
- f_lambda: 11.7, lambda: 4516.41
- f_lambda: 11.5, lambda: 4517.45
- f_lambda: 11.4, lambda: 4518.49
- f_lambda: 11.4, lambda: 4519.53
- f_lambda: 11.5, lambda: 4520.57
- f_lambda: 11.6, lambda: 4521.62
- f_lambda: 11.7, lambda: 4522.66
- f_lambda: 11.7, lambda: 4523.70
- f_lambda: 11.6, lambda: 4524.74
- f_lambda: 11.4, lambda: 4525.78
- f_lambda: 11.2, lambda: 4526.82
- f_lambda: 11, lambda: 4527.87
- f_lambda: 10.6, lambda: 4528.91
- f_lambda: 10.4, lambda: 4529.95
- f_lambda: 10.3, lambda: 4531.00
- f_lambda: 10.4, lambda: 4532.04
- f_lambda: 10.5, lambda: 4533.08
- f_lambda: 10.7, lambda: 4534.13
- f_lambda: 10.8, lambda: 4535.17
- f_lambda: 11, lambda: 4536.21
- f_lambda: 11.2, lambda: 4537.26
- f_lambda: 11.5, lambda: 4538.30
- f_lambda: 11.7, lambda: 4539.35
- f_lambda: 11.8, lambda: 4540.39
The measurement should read 1.16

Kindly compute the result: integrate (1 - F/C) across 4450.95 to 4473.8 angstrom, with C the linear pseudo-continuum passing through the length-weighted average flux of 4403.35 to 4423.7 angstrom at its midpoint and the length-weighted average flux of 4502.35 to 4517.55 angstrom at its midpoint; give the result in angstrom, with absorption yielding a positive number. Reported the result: 0.9 angstrom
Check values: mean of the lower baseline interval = 10.5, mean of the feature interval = 10.9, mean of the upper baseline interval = 12.2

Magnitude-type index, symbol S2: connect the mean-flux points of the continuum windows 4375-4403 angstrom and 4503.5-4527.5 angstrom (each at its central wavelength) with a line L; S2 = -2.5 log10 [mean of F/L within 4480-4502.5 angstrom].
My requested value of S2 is 0.01 mag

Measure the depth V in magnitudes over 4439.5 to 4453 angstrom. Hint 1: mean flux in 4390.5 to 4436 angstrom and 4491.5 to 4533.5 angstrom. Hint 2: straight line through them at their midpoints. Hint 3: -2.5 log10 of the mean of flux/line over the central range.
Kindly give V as -0.04 mag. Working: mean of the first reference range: 10.5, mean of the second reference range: 11.6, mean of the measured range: 11.2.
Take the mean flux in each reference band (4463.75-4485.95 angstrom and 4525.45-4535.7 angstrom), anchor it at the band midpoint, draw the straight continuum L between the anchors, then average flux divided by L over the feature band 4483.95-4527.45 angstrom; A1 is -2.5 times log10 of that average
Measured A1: -0.05 mag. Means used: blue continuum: 11.6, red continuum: 10.7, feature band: 11.7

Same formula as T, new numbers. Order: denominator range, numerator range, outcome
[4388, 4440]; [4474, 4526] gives 1.12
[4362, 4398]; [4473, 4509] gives 1.17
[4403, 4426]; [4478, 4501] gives 1.09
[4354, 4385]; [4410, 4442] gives 1.07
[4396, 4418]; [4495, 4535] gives 1.14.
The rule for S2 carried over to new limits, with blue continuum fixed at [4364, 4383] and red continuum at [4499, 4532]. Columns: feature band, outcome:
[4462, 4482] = -0.03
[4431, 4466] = 0.02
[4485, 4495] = 0.03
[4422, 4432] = -0.02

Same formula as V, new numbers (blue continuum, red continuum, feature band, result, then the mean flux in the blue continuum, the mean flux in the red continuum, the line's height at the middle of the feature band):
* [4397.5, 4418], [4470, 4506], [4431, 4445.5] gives -0.03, 10.2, 11.6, 10.7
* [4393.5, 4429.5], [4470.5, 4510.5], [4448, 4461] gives 0.04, 10.4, 11.7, 11.1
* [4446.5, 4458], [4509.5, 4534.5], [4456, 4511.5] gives -0.04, 10.8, 11.4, 11.1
